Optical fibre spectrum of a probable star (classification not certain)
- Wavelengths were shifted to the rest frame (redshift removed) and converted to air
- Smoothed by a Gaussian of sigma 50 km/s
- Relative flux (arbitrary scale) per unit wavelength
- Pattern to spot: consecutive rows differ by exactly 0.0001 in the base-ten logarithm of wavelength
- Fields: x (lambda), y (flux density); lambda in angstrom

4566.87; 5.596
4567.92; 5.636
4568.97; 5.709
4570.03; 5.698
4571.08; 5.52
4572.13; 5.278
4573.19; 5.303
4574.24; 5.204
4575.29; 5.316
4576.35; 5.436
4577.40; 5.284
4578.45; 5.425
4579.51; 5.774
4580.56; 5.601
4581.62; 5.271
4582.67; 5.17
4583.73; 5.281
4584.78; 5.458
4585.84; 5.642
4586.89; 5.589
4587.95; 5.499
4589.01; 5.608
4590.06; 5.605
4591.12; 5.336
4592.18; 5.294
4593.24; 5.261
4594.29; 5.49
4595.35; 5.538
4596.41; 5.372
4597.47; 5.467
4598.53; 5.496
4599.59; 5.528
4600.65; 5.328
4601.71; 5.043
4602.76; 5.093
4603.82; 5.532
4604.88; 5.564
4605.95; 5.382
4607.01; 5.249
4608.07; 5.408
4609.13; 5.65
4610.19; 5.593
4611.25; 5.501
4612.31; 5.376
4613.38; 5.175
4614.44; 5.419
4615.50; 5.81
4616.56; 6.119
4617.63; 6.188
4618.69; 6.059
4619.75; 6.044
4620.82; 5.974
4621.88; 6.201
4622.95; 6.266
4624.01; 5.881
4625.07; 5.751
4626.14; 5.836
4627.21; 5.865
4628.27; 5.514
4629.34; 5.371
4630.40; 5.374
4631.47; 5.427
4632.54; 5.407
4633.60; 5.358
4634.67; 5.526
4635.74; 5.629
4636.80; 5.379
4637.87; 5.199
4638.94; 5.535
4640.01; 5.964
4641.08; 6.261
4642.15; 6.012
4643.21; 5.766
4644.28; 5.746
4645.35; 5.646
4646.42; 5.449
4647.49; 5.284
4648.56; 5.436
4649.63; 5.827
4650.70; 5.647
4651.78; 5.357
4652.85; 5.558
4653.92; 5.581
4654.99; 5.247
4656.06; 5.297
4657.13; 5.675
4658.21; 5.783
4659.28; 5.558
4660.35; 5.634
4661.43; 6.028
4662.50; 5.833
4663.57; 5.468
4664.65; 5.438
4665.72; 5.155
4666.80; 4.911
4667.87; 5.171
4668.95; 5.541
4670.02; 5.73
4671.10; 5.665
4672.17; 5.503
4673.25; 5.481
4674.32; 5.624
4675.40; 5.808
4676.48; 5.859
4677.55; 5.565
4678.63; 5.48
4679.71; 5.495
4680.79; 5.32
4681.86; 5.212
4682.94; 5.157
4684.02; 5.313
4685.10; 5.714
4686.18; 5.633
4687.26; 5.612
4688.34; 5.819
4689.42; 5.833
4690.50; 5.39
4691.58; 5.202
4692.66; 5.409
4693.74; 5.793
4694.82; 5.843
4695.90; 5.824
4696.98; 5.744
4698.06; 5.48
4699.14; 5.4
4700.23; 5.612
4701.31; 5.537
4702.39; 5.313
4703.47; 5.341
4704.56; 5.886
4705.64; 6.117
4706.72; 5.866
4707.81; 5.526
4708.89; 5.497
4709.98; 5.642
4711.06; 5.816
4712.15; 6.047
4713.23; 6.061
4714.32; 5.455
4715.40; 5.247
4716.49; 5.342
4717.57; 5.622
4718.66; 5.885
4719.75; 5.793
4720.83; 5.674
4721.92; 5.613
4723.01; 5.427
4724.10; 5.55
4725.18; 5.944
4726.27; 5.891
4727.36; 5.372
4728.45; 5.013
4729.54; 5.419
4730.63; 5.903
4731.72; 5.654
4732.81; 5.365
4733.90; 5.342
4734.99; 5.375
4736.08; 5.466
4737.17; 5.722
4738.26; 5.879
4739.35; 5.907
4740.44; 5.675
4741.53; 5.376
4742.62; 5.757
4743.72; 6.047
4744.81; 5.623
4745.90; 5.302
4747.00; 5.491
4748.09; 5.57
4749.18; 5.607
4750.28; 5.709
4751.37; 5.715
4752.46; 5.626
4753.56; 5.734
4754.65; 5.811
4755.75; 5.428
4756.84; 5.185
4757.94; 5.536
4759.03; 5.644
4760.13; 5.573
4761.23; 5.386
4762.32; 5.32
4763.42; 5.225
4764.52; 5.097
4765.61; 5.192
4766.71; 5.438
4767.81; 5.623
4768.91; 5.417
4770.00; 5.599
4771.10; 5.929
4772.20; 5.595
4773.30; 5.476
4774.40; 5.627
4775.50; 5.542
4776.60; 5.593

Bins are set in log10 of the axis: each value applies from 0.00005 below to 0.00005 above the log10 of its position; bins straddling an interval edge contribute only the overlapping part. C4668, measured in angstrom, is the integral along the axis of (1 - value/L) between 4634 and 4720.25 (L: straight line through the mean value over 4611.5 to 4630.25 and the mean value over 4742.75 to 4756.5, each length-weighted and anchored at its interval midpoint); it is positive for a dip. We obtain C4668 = 2.1 angstrom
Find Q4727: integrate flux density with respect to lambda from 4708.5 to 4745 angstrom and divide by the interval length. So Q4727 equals 5.63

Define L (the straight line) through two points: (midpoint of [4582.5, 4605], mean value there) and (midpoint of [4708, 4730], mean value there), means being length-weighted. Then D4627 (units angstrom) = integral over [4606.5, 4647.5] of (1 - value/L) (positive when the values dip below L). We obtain -1.5 angstrom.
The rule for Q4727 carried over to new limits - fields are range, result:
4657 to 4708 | 5.57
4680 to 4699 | 5.55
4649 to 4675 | 5.53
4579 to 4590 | 5.5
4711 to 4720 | 5.68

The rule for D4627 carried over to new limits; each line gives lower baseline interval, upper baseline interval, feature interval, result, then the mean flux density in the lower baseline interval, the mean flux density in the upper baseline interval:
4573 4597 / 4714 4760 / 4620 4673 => -1.1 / 5.43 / 5.59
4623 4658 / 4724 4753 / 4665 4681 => 0.3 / 5.6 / 5.61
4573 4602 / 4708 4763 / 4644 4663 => -0.3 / 5.42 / 5.6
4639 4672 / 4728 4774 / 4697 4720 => -0.3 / 5.59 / 5.54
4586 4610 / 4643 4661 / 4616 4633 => -1.1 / 5.43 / 5.55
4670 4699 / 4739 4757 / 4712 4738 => 0.1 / 5.57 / 5.63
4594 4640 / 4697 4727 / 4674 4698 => 0.3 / 5.58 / 5.65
